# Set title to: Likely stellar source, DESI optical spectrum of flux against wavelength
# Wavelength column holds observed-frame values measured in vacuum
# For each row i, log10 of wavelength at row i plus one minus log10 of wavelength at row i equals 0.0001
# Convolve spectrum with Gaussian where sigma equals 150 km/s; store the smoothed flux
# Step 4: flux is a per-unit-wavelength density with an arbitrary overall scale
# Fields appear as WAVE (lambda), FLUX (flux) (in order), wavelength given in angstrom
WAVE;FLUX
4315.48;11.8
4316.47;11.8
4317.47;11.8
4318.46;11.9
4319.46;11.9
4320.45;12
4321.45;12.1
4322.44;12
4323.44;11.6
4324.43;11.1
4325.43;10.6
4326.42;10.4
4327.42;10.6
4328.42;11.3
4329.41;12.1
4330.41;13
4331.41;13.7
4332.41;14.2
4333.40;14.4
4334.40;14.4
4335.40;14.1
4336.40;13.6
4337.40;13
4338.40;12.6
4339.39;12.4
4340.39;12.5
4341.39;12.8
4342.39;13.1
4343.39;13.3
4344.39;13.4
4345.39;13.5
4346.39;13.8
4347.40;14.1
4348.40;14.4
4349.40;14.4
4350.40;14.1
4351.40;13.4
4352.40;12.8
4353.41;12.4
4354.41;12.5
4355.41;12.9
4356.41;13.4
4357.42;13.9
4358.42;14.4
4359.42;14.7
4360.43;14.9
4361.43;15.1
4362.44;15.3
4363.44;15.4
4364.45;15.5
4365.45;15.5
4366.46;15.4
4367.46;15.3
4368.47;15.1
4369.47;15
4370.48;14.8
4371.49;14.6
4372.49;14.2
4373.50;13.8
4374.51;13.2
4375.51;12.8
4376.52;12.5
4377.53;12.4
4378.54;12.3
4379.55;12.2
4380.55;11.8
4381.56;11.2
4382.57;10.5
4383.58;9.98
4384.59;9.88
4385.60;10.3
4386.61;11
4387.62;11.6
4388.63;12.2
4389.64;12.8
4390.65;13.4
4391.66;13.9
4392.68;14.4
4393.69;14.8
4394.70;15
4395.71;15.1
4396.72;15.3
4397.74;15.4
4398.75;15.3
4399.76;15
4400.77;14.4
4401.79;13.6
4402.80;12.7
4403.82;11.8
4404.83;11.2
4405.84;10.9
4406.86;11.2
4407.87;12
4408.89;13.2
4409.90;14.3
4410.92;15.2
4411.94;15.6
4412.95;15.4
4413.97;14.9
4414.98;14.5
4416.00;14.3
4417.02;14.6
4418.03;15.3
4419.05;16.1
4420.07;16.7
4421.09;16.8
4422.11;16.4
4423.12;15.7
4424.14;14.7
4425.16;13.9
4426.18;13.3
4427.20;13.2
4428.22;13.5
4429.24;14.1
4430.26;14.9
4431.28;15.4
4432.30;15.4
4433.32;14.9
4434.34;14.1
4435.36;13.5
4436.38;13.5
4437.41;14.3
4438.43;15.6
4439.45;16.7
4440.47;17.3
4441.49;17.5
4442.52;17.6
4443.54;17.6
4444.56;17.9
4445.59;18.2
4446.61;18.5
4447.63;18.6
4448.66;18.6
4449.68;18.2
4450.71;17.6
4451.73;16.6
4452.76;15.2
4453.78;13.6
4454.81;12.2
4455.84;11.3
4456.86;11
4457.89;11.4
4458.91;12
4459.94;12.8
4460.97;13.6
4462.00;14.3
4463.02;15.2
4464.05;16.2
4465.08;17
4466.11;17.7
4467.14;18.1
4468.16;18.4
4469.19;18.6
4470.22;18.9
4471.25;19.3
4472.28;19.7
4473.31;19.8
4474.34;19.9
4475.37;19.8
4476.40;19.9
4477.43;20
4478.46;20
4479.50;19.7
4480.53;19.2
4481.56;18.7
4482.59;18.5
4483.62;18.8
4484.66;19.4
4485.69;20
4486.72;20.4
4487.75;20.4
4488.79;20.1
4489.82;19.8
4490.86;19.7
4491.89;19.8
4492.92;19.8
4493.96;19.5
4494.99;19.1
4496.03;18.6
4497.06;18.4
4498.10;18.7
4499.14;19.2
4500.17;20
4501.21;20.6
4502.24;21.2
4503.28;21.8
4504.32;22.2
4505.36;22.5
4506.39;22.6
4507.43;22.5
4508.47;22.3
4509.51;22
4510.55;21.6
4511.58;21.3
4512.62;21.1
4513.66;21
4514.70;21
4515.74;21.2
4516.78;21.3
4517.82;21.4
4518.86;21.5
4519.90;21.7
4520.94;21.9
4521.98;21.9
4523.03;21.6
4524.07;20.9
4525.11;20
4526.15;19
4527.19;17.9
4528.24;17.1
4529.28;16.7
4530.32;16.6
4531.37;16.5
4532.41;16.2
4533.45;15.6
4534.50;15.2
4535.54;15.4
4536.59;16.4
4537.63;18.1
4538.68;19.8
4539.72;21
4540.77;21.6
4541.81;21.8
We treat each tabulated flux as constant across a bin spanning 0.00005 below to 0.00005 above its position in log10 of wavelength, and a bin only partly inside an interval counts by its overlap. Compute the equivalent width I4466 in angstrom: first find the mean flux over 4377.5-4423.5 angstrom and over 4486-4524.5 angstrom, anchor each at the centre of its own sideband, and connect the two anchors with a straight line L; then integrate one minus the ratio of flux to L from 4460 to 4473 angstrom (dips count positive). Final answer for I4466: 0.7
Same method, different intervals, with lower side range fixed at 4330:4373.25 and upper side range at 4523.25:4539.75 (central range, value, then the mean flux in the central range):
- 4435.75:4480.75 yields -1.7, 16.8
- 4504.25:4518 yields -3.6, 21.7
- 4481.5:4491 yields -1.7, 19.6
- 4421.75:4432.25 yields 0.7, 14.5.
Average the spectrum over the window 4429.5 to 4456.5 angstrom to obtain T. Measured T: 15.9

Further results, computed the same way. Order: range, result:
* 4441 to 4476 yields 16.6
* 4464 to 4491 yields 19.2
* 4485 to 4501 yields 19.6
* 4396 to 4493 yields 16.1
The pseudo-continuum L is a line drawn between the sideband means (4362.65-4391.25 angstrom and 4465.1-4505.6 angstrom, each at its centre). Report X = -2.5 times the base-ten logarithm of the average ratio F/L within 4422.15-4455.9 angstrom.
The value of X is 0.079 mag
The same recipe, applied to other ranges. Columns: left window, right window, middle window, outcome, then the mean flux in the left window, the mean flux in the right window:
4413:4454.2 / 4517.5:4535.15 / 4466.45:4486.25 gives -0.13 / 15.7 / 18.9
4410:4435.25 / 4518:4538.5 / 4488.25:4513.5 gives -0.17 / 14.9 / 18.5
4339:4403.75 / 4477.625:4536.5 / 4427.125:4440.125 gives 0.13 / 13.5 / 19.8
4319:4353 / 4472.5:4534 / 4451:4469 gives 0.24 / 12.8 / 20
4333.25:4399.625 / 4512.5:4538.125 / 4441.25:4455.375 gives -0.04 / 13.5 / 19.1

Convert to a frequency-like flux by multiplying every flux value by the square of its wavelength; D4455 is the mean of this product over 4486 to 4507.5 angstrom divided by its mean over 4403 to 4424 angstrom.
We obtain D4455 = 1.47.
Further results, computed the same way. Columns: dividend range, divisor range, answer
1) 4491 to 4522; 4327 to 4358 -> 1.70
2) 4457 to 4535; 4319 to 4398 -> 1.54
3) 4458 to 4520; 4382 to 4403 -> 1.54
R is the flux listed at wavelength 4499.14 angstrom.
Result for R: 19.2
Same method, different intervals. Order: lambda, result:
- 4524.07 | 20.9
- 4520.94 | 21.9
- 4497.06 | 18.4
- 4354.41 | 12.5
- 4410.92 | 15.2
